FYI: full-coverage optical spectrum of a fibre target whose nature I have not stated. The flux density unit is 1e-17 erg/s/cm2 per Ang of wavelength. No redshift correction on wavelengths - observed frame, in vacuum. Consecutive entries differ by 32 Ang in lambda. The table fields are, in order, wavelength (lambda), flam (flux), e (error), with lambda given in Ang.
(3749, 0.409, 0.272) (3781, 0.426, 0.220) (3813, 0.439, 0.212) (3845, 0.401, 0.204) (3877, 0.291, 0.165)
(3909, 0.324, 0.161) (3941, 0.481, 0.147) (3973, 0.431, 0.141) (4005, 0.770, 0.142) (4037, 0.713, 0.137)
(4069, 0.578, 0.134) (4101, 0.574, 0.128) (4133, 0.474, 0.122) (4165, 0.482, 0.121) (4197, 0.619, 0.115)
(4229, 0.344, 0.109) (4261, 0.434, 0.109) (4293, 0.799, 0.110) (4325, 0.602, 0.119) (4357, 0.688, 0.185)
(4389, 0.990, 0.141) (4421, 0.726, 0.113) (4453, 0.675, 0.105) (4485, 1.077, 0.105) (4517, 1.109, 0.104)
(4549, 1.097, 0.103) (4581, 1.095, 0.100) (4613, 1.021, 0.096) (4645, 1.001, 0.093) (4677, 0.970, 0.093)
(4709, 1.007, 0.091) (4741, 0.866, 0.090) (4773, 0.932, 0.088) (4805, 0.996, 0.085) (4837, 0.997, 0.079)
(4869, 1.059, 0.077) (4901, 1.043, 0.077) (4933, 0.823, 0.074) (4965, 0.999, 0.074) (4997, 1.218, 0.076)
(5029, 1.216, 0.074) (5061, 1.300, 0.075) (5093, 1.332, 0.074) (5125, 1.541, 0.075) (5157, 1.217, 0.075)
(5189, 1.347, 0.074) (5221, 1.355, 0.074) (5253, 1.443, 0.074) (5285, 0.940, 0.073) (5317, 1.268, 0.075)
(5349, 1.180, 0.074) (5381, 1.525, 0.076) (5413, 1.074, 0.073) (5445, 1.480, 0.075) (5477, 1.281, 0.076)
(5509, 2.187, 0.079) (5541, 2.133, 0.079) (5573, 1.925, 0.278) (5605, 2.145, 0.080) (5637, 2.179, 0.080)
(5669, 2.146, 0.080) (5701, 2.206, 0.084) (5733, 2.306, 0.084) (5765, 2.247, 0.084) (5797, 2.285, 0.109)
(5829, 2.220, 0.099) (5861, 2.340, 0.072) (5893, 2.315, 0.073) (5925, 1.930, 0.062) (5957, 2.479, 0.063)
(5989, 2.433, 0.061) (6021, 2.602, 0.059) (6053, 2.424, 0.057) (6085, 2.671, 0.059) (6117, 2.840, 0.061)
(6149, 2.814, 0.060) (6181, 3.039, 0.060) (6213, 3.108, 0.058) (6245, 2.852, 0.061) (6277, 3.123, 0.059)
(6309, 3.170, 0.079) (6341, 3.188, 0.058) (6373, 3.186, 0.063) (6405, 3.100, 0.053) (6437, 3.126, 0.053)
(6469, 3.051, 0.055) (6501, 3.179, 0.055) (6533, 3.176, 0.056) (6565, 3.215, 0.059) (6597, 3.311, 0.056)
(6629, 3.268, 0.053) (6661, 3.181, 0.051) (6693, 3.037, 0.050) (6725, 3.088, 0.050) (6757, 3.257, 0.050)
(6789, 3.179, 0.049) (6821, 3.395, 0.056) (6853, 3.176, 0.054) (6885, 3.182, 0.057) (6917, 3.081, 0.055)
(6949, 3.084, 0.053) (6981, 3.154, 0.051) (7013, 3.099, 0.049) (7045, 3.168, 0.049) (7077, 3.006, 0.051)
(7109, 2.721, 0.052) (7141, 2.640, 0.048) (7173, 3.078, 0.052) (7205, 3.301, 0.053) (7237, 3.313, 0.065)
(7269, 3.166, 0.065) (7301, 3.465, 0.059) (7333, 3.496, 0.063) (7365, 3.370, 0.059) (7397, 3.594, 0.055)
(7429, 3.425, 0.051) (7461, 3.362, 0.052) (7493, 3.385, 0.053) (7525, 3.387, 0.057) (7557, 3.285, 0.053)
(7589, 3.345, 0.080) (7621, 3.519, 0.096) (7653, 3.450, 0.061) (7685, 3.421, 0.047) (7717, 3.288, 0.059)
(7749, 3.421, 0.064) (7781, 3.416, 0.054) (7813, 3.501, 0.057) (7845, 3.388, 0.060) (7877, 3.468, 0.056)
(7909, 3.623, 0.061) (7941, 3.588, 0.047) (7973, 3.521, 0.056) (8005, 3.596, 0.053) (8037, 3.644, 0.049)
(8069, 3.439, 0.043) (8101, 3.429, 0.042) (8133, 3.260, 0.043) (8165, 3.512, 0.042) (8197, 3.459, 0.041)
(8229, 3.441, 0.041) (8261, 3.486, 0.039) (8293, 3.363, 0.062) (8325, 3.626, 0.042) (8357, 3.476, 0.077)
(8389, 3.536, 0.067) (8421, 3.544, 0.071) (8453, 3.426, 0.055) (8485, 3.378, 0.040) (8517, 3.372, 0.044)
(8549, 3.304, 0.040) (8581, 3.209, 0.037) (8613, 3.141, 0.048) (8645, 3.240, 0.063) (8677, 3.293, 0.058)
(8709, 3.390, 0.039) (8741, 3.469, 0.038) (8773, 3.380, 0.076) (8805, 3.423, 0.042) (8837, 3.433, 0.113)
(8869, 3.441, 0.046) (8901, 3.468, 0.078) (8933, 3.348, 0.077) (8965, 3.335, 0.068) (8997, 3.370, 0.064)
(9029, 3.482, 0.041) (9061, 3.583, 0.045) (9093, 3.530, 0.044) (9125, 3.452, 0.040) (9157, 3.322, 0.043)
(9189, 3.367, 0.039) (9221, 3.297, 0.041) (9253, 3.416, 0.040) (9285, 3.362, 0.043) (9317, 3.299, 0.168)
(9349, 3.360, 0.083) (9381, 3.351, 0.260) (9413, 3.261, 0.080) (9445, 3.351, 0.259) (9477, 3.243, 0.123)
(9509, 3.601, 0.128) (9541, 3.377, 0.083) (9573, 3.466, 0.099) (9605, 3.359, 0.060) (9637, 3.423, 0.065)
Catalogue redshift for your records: 0.38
